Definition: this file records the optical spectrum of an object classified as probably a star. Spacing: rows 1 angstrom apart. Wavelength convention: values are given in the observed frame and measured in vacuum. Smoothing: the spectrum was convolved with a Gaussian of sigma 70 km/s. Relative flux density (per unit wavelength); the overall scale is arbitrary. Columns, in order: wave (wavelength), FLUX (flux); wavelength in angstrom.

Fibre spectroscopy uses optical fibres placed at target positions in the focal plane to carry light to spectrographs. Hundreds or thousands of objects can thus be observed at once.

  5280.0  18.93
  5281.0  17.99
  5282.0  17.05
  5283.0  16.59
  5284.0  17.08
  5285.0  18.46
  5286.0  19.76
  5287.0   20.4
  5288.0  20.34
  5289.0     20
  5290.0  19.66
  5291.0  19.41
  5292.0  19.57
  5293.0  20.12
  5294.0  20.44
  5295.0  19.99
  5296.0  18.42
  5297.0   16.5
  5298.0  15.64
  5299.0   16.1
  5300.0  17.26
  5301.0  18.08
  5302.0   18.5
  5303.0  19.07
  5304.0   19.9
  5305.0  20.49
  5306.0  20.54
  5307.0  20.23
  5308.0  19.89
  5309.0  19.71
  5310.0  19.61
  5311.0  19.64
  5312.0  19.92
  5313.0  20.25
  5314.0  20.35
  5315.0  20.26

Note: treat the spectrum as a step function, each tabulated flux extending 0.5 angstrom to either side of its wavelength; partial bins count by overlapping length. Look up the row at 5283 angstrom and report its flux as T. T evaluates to 16.59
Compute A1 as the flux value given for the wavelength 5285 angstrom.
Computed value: 18.46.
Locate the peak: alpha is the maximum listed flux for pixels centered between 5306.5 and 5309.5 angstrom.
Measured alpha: 20.23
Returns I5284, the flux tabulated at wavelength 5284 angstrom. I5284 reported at 17.08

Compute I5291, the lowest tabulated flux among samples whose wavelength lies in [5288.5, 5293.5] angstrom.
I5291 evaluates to 19.41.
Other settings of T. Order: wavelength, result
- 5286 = 19.76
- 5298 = 15.64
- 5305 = 20.49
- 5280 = 18.93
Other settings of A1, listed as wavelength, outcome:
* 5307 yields 20.23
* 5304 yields 19.9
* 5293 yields 20.12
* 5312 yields 19.92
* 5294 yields 20.44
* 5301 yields 18.08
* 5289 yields 20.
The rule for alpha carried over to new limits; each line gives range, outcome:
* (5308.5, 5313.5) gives 20.25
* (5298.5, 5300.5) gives 17.26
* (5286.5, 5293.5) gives 20.4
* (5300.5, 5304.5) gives 19.9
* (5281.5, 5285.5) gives 18.46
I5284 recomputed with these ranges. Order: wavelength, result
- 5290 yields 19.66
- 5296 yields 18.42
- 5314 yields 20.35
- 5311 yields 19.64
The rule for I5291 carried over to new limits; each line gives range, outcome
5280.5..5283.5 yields 16.59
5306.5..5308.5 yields 19.89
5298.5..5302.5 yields 16.1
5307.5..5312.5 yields 19.61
